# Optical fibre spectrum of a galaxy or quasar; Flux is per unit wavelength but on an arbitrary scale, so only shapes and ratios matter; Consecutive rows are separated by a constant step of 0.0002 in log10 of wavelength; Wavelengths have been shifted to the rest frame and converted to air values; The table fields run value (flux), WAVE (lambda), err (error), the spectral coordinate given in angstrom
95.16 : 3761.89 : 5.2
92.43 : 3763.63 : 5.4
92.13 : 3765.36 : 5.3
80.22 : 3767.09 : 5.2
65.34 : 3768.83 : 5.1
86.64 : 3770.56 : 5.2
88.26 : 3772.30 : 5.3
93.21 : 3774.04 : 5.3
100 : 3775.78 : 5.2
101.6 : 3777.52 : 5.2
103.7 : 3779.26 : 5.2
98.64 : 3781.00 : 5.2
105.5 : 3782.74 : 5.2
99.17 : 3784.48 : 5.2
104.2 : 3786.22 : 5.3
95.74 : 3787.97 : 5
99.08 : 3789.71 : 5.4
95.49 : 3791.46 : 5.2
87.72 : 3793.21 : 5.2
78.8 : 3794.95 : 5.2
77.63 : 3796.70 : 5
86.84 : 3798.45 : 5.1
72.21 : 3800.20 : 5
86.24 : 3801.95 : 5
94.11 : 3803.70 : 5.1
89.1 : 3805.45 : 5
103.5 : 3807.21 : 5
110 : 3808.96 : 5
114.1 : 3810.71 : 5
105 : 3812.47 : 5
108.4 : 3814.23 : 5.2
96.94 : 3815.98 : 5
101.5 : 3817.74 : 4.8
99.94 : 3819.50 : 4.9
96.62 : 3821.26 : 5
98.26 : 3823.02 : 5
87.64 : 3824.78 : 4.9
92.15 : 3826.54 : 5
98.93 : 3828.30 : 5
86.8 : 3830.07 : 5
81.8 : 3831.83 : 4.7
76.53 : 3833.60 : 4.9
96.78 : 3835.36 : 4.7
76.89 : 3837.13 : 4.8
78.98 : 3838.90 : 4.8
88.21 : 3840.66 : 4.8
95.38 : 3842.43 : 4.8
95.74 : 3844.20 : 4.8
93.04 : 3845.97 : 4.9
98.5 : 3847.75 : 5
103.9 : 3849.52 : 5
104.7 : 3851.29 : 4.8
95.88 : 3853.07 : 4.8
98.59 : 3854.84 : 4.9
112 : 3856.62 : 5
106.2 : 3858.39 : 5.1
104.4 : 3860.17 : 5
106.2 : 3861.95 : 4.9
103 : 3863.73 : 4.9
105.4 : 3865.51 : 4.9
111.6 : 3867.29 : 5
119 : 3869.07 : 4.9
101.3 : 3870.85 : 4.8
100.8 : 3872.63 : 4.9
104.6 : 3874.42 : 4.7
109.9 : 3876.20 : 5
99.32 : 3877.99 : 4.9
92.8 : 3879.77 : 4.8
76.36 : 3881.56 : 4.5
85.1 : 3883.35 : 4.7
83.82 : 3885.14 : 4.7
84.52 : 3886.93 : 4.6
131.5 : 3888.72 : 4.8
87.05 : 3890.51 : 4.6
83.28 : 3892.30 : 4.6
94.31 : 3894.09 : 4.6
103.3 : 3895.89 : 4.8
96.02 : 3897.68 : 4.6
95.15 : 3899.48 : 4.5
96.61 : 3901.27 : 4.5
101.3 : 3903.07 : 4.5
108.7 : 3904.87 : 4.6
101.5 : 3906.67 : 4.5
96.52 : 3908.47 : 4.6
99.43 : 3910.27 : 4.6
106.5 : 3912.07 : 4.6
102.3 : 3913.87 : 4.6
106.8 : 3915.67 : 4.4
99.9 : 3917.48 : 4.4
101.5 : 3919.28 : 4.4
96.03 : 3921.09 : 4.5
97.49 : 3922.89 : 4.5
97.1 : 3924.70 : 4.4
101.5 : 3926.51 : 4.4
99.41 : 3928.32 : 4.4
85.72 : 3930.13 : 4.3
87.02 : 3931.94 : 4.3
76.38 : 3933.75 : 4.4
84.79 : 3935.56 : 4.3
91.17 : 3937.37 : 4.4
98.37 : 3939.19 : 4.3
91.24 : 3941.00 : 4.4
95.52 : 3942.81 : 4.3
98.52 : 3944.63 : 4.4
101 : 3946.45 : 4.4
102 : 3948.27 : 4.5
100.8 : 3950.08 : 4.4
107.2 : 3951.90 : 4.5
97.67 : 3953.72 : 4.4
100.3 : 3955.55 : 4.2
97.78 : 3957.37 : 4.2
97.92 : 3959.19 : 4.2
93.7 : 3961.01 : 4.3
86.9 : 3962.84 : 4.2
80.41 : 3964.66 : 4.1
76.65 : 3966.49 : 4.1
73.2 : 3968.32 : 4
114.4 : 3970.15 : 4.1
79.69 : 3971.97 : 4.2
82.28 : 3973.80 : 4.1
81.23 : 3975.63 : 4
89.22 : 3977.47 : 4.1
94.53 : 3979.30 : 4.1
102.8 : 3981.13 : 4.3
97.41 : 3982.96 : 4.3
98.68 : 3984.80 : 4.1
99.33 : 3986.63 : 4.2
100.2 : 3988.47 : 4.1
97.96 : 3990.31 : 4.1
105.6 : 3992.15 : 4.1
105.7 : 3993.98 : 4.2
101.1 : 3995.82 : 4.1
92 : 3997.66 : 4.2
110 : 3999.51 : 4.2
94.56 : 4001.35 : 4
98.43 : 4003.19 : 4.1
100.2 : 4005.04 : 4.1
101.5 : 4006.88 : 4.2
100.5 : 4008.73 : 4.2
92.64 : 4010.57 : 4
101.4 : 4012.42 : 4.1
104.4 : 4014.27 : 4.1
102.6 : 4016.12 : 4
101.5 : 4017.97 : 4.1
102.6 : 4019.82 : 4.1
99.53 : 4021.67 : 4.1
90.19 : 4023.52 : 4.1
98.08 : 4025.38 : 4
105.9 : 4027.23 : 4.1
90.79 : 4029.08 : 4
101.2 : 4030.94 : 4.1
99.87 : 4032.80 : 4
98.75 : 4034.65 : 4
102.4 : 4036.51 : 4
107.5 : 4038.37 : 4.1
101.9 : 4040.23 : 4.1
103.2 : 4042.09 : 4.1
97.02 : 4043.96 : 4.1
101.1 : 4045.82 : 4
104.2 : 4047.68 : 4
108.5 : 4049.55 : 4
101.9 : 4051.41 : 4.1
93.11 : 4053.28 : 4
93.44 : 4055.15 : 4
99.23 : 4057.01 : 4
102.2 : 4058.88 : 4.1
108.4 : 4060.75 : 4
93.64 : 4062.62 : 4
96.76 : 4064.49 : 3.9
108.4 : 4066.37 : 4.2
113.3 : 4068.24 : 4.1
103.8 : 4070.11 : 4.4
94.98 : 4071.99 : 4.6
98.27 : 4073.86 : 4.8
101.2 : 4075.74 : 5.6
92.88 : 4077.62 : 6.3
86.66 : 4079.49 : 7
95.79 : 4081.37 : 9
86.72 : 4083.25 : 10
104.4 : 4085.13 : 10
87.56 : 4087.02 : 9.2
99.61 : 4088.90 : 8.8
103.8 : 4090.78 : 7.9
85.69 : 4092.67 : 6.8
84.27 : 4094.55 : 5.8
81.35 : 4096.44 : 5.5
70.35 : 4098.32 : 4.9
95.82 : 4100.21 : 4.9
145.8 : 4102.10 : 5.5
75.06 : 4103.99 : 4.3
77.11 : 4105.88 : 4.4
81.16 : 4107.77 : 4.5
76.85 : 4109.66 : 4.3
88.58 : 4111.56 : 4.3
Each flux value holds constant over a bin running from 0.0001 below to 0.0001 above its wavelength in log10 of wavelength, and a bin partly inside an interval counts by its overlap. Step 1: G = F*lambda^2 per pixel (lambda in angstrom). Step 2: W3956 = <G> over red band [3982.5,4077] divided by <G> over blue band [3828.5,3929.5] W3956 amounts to 1.11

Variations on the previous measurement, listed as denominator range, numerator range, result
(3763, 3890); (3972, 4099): 1.13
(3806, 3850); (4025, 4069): 1.19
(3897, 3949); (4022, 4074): 1.10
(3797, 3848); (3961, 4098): 1.16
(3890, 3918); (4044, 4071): 1.11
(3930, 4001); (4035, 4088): 1.11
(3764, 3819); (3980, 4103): 1.20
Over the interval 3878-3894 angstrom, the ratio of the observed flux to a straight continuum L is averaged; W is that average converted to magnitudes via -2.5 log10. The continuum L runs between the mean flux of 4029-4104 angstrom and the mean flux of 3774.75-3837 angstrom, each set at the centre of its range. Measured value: 0.05 mag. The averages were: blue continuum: 94.9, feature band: 91.3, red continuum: 98.4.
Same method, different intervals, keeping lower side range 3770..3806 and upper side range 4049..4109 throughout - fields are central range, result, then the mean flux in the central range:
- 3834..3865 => -0.046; 97.3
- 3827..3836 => 0.060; 88.1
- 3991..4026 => -0.057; 100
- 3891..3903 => -0.013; 95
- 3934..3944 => 0.034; 91.4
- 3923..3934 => 0.020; 92.5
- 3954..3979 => 0.065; 89.1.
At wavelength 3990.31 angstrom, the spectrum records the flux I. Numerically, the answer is 97.96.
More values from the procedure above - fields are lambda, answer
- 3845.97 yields 93.04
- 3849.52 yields 103.9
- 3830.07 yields 86.8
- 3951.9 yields 107.2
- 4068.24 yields 113.3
